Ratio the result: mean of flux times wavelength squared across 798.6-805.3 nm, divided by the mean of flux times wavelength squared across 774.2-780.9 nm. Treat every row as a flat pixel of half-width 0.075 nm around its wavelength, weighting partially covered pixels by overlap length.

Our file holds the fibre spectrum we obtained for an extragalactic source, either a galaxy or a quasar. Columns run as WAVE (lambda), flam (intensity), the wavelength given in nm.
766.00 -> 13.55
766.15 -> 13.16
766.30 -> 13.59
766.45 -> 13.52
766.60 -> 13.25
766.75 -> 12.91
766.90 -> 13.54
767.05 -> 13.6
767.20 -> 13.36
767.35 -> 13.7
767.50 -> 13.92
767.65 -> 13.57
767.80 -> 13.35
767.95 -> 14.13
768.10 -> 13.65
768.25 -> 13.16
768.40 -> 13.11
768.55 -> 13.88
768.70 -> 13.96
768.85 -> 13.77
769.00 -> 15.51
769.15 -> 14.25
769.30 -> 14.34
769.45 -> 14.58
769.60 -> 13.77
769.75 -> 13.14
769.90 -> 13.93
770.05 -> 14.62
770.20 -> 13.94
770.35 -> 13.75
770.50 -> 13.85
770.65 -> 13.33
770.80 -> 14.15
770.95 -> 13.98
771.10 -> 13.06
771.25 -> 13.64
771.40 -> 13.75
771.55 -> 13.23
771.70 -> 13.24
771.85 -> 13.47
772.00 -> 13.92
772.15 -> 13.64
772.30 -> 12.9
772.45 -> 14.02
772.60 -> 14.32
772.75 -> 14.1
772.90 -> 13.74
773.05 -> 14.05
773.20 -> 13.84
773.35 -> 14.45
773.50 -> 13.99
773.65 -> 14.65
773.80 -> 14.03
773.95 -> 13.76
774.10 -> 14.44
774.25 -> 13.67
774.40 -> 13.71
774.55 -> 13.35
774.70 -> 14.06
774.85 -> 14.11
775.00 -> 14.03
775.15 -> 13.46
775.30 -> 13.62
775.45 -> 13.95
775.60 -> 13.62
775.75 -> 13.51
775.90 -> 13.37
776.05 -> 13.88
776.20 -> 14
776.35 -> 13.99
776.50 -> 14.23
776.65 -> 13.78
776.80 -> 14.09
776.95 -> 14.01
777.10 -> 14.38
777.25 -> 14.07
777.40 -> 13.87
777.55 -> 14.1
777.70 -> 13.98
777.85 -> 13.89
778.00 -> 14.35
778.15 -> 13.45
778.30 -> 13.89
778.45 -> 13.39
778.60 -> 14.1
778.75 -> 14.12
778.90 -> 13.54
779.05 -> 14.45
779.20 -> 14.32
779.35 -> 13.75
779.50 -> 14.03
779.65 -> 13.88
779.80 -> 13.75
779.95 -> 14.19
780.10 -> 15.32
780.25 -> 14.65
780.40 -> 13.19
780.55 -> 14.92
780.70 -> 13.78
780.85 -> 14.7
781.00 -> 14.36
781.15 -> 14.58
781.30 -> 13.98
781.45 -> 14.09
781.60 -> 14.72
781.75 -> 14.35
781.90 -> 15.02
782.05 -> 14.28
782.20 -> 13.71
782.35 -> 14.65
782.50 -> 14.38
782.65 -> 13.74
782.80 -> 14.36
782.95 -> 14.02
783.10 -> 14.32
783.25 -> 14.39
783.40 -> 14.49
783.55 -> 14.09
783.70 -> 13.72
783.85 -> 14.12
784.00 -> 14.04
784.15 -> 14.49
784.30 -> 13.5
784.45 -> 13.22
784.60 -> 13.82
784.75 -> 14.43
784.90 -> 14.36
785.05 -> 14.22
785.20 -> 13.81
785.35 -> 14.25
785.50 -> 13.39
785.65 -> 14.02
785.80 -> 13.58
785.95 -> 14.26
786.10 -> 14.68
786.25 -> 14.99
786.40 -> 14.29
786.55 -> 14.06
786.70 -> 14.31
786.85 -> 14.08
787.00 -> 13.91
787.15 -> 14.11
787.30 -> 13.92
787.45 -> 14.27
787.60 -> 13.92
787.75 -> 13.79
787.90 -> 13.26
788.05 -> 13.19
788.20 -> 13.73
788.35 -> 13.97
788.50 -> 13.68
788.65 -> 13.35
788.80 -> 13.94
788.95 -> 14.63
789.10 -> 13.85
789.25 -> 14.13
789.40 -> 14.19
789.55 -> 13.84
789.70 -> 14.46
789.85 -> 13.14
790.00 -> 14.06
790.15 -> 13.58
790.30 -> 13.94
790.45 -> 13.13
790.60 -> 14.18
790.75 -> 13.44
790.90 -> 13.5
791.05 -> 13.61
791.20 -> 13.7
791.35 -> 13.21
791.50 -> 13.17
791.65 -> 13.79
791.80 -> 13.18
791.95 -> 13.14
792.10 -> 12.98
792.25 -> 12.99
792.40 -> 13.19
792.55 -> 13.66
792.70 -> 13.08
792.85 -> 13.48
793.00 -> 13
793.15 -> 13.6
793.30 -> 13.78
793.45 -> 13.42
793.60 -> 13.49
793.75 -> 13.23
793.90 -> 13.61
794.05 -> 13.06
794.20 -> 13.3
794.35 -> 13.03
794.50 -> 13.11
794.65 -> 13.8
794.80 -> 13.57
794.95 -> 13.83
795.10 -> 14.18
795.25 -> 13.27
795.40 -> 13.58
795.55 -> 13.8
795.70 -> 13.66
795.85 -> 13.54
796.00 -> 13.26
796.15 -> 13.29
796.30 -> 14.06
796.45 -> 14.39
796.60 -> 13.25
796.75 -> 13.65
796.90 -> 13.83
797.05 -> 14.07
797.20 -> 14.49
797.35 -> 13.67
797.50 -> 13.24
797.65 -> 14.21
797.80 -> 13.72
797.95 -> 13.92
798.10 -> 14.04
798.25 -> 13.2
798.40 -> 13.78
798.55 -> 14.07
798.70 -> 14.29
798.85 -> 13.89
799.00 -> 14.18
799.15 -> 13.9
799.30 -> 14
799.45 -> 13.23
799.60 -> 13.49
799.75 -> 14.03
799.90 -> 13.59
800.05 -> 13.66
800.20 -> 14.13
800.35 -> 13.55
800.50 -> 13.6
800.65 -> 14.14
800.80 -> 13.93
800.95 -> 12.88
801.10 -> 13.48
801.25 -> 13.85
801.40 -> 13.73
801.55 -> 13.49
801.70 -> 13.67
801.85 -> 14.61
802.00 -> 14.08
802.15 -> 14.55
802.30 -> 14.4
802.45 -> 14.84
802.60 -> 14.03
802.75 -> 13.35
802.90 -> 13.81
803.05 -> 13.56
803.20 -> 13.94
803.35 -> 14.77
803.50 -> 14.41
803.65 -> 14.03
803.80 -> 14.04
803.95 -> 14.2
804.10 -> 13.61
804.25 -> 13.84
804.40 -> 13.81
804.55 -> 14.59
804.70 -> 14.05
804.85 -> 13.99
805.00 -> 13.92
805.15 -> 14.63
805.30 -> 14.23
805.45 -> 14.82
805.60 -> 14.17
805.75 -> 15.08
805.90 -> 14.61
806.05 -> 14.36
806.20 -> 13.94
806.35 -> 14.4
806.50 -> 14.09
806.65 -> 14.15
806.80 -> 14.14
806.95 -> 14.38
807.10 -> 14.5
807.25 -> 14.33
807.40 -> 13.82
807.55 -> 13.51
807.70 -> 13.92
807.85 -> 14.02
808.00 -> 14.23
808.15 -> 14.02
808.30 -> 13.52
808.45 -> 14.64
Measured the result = 1.06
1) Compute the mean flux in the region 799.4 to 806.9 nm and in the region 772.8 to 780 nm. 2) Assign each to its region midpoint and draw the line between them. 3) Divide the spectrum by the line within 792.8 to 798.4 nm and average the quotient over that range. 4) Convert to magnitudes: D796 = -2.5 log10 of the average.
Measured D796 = 0.031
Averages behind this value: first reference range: 13.9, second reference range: 14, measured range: 13.6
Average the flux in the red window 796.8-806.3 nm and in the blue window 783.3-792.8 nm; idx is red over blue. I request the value 1.0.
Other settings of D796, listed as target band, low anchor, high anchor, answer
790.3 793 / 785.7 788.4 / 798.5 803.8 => 0.05 mag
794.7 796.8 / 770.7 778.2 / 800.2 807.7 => 0.03 mag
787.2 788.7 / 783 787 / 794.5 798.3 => 0.02 mag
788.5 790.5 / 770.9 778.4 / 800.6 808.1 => 0.01 mag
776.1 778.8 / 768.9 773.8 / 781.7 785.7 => 0.00 mag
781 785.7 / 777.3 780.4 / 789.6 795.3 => -0.02 mag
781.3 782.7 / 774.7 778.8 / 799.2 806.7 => -0.03 mag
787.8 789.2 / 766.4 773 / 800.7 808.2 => 0.02 mag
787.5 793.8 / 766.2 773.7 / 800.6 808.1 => 0.03 mag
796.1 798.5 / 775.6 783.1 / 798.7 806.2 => 0.02 mag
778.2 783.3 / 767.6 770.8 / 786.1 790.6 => -0.02 mag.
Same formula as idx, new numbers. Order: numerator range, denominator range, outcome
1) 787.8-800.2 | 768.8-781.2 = 0.98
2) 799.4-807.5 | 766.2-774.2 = 1.02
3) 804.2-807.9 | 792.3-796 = 1.06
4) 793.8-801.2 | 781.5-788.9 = 0.97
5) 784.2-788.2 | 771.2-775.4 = 1.01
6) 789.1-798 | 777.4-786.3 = 0.96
